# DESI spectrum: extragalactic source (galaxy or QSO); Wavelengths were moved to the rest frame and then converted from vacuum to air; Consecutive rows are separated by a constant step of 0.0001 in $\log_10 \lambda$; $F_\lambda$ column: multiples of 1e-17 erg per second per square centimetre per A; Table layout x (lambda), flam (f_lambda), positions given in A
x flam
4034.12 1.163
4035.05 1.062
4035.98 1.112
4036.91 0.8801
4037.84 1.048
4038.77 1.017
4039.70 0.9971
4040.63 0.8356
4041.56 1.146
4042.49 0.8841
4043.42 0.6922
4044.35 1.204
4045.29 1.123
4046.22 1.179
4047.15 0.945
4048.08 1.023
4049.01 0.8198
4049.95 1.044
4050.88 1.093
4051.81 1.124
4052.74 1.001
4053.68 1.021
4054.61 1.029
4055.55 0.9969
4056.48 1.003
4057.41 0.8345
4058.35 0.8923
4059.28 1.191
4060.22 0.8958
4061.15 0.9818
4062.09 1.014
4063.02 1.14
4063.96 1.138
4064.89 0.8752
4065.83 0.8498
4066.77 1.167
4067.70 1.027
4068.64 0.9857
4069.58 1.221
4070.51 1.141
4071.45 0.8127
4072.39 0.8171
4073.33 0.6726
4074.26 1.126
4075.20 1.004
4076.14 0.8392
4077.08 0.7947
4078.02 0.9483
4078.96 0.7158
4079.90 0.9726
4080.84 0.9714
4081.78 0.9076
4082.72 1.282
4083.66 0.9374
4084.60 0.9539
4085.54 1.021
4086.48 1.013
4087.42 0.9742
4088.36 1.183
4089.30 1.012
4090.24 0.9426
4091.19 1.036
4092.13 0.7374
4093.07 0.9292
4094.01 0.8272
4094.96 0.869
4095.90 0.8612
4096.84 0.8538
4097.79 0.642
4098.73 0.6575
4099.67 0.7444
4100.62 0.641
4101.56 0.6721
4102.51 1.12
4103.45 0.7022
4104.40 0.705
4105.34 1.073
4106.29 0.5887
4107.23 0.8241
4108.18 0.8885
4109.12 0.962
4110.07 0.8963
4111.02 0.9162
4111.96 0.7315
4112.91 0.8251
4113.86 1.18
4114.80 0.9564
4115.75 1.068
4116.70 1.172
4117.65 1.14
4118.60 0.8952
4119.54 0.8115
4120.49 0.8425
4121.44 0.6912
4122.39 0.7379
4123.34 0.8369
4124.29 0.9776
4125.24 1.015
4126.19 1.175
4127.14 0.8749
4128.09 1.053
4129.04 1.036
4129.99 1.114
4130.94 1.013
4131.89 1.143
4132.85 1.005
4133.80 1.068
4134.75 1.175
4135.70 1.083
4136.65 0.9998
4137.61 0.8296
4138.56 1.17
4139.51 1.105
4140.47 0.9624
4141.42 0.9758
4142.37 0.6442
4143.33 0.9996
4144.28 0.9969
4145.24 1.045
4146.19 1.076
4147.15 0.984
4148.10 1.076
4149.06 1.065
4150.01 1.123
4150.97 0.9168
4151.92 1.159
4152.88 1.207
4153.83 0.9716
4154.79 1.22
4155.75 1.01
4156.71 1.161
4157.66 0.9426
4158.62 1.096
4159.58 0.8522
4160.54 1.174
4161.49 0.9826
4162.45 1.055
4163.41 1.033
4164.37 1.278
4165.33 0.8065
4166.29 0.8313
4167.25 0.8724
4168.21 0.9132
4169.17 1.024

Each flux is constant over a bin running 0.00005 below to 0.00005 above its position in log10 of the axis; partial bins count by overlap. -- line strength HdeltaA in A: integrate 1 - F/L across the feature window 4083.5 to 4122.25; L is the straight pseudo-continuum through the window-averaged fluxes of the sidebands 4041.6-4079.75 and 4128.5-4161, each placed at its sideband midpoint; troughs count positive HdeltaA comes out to 4.7 A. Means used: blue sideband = 0.983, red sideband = 1.04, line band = 0.889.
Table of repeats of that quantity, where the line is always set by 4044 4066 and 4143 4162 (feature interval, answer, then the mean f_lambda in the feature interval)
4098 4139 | 4.45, 0.929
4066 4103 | 3.80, 0.923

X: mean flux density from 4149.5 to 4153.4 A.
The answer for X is 1.1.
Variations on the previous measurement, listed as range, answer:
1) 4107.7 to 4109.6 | 0.924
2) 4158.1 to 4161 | 1.04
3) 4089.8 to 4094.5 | 0.893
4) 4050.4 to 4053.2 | 1.08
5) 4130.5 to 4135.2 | 1.08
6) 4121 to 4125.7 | 0.852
